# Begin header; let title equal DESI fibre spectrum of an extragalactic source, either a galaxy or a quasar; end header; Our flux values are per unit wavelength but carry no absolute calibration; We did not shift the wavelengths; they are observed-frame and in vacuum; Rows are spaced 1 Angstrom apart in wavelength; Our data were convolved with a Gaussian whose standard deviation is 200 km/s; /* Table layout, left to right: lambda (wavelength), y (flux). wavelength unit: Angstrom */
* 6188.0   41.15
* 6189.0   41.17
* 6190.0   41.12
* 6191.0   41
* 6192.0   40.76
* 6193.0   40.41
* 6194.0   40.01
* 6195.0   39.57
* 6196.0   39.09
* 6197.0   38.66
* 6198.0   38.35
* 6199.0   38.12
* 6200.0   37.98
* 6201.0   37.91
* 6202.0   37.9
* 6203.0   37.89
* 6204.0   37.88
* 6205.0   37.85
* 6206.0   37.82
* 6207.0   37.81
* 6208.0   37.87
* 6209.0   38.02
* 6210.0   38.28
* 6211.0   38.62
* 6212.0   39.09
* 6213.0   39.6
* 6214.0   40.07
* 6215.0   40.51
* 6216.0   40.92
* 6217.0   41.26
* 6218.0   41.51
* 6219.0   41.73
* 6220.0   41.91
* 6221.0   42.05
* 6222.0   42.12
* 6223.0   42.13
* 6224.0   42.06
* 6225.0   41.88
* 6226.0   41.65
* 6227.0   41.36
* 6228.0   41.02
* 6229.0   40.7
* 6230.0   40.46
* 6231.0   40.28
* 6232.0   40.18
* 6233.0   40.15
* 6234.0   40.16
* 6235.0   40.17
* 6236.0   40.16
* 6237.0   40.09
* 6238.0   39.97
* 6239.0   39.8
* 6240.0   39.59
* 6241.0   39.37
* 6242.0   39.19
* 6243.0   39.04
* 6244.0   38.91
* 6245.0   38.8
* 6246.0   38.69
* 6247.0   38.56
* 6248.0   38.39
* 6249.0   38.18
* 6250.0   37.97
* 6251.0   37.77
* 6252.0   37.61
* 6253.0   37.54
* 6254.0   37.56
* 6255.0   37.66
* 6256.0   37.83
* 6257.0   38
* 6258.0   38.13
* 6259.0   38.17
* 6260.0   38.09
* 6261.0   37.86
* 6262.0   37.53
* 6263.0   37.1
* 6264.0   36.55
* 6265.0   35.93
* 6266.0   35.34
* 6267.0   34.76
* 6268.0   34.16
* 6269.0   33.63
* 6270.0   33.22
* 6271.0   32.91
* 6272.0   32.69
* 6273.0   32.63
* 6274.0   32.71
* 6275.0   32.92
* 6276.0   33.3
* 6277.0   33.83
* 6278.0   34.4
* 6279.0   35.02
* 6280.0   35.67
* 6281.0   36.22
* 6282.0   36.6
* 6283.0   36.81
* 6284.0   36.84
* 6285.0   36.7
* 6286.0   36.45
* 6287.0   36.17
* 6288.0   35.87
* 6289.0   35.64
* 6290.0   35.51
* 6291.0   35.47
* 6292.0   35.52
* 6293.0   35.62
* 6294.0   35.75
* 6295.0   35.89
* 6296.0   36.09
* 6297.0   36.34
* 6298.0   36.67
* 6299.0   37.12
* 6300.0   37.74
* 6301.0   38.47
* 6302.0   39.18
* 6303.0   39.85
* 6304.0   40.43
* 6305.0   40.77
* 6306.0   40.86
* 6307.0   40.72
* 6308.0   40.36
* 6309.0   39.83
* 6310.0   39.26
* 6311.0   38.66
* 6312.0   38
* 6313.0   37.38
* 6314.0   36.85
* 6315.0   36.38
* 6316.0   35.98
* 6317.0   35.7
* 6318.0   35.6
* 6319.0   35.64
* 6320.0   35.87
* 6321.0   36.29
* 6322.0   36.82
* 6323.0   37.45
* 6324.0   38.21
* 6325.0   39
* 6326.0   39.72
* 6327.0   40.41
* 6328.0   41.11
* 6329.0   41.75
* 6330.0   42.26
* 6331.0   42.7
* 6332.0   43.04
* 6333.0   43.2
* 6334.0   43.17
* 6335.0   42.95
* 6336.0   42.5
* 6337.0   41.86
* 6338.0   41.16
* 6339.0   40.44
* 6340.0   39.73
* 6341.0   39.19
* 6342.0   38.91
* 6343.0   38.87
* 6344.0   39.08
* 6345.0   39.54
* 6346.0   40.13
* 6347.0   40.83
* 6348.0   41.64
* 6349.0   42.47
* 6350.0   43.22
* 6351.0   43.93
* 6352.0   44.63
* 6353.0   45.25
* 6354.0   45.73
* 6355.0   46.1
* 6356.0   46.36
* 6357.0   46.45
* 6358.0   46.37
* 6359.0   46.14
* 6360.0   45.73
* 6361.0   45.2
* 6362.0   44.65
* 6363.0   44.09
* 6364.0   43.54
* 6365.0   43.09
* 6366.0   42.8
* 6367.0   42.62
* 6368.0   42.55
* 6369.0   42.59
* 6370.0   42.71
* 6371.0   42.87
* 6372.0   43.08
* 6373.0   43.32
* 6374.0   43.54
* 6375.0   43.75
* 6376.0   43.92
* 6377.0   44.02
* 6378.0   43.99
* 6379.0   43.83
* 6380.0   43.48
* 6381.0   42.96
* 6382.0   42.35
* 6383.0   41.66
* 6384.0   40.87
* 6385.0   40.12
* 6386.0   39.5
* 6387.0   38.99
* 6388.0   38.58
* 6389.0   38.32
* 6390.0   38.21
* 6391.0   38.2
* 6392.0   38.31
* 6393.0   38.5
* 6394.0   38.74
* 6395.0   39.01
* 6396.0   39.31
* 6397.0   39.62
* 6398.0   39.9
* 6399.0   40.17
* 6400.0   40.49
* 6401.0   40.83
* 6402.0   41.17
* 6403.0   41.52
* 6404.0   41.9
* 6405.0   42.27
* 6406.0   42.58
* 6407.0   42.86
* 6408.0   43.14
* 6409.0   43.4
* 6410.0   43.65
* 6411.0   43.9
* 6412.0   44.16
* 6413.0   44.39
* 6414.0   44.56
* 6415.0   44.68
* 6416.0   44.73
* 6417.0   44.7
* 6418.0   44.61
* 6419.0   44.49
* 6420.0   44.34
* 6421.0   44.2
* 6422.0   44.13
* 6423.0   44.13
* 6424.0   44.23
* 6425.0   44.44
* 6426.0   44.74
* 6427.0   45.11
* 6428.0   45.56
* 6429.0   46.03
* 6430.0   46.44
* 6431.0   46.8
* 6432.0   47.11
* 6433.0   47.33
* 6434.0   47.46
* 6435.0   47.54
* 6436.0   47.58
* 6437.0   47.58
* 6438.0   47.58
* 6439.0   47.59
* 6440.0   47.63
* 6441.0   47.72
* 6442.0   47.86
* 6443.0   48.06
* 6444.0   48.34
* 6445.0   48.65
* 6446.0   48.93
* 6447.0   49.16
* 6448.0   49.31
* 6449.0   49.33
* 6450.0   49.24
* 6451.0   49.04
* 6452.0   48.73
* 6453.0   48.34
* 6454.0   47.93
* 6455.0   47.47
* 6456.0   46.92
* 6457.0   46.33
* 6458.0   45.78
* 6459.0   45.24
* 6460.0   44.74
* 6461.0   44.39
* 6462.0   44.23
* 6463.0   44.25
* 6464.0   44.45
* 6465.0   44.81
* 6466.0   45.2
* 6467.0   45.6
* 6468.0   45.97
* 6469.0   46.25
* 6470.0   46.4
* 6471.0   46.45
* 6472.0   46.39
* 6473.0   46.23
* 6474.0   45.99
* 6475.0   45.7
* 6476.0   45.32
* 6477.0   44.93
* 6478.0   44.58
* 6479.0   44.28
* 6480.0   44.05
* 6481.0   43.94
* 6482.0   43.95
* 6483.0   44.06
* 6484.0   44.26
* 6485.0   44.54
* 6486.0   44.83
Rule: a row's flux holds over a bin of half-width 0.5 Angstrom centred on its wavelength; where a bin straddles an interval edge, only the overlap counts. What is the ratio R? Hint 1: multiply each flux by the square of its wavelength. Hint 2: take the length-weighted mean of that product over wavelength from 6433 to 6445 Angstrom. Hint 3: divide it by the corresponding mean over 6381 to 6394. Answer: 1.2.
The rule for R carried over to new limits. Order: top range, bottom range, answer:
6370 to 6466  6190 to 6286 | 1.22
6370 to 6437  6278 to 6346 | 1.15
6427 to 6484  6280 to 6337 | 1.27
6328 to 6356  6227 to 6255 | 1.11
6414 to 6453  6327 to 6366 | 1.12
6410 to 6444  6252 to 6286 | 1.35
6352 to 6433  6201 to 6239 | 1.14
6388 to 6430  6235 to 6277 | 1.20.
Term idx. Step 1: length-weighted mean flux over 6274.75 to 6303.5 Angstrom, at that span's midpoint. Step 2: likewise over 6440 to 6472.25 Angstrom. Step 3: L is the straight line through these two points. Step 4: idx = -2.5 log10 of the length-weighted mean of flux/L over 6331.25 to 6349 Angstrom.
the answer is -0.04 mag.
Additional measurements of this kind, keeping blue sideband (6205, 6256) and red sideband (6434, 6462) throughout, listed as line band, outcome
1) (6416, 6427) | 0.052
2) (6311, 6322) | 0.173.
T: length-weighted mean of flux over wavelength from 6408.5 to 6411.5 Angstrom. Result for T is 43.6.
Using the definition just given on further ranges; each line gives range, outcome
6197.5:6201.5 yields 38.1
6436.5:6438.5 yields 47.6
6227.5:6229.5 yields 40.9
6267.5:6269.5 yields 33.9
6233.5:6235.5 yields 40.2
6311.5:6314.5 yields 37.4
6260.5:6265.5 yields 37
